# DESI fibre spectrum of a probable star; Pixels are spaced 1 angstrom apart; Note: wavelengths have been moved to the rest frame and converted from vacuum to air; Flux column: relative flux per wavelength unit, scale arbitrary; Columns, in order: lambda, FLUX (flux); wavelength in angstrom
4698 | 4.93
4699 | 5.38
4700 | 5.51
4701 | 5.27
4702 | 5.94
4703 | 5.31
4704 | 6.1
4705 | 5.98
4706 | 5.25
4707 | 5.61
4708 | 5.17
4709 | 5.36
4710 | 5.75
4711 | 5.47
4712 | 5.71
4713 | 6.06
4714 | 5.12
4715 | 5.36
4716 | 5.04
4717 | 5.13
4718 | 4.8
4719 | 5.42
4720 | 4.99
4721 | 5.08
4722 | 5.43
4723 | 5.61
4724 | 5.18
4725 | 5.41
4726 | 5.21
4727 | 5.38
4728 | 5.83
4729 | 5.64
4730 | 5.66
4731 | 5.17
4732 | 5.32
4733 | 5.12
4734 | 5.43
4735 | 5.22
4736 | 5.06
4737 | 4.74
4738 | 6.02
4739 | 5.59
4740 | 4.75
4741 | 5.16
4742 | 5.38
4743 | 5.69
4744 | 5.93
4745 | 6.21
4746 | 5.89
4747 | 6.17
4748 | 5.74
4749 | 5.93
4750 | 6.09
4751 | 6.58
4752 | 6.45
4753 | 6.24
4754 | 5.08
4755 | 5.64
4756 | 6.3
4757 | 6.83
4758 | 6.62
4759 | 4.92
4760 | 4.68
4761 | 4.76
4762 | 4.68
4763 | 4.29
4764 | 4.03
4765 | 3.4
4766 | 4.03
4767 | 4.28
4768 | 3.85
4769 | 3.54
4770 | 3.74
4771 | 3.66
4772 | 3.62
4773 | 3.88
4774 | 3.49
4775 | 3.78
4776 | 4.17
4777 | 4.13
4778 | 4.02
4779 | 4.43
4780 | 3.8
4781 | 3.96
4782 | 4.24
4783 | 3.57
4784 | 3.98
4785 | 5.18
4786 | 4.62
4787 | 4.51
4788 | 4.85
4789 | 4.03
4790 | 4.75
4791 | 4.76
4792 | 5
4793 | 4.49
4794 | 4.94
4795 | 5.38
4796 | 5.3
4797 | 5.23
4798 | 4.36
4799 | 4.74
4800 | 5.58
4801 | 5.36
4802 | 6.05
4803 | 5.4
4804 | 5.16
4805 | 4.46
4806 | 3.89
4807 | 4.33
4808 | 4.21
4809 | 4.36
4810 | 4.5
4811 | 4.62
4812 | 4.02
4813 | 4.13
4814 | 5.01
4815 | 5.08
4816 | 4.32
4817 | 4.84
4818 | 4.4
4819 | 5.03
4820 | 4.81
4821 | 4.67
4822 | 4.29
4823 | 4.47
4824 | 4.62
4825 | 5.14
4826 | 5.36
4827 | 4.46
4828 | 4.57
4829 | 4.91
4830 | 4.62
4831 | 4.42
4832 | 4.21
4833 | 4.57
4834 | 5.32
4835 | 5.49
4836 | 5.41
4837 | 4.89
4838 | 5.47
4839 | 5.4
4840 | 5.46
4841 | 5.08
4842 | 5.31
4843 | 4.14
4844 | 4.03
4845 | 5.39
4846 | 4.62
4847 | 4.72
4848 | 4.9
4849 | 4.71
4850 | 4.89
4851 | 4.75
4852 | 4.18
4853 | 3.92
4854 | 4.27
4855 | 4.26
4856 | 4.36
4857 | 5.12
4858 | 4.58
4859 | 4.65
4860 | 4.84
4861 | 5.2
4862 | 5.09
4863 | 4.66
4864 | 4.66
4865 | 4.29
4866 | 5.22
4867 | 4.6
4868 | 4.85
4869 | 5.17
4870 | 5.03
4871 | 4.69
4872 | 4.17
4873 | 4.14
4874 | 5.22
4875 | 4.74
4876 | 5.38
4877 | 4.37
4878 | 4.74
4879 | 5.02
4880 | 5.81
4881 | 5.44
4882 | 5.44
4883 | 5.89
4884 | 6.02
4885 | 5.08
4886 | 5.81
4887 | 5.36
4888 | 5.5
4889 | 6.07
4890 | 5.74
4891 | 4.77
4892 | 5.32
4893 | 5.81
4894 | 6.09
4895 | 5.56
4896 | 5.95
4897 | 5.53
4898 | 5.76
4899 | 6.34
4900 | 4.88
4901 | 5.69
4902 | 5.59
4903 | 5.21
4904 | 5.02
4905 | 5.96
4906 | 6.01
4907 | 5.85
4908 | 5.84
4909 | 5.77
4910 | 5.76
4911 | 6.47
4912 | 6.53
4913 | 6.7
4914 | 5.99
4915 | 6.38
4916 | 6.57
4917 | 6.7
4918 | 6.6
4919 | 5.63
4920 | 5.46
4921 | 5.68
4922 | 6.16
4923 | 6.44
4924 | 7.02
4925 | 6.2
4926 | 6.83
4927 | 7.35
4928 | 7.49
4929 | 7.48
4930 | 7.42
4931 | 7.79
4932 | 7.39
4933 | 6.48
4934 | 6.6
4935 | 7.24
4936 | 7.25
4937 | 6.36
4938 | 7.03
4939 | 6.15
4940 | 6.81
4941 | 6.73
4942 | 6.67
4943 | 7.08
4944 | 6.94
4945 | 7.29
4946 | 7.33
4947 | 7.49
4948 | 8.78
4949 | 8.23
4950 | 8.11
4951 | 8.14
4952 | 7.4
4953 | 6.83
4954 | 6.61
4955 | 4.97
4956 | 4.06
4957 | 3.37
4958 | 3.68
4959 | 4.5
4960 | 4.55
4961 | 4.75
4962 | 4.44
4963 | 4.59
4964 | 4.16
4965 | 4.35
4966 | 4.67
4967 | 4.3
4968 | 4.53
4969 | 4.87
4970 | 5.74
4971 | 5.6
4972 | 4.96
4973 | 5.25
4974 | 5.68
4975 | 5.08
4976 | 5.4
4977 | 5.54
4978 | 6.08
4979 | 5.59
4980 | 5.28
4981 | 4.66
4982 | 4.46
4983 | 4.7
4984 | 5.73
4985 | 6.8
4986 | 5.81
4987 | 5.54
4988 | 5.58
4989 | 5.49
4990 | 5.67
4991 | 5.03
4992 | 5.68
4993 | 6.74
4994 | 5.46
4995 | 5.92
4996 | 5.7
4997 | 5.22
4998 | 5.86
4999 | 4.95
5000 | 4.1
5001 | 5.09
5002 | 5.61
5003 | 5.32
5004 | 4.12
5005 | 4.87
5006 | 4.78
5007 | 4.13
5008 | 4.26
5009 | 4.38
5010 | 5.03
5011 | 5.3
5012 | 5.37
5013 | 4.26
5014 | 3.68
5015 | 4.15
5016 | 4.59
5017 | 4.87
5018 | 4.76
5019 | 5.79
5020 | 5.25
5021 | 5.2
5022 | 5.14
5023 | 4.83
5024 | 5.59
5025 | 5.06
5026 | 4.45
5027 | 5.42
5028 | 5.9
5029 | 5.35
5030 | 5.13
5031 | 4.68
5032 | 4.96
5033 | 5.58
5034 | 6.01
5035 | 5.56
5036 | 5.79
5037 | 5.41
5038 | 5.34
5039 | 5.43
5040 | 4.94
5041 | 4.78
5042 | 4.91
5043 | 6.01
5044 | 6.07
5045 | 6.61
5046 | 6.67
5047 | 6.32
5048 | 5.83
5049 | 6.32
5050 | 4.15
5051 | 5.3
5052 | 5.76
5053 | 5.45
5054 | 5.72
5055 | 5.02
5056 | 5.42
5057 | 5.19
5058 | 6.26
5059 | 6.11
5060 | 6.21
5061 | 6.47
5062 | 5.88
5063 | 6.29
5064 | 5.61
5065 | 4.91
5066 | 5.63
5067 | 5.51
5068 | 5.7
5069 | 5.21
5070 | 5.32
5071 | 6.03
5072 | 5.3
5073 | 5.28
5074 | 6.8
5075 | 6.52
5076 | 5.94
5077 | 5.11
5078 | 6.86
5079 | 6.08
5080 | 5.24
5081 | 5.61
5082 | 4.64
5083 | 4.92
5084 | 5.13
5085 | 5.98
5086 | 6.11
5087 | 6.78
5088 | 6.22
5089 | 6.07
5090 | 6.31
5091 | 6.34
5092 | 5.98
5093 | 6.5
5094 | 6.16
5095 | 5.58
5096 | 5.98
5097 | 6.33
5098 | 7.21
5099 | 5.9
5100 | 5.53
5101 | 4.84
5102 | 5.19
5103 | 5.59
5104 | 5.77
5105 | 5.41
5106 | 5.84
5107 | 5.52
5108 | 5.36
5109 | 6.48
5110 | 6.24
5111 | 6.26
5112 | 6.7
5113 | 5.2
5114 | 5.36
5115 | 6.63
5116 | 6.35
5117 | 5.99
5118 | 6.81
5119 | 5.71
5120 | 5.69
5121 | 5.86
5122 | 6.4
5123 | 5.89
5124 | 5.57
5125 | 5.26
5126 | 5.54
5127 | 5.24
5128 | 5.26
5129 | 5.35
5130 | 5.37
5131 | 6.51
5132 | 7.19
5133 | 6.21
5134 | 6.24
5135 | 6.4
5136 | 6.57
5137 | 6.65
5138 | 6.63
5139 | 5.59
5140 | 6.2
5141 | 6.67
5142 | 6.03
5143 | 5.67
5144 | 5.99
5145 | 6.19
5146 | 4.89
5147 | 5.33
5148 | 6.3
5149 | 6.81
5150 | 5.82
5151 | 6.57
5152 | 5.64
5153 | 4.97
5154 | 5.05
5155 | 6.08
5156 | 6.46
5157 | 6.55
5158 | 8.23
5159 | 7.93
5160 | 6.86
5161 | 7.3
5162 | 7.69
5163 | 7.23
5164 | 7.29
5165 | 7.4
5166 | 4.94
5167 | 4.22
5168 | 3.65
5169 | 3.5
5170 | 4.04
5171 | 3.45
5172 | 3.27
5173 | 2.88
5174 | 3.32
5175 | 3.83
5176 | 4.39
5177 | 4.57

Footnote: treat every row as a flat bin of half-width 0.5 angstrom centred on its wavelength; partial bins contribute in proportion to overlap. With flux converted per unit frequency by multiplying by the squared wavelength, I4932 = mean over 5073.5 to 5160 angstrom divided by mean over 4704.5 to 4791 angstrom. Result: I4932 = 1.4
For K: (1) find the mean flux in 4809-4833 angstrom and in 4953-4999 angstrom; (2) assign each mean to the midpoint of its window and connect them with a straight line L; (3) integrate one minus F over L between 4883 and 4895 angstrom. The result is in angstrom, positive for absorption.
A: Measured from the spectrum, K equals -1.8 angstrom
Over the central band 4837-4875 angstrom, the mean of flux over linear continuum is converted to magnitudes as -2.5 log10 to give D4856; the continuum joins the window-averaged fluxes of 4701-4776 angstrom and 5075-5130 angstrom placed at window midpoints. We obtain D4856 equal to 0.14 mag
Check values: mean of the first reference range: 5.22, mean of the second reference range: 5.85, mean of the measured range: 4.76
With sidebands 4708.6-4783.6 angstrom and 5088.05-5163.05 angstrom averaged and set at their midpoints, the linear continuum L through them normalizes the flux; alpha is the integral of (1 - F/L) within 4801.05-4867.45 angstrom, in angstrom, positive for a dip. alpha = 7.0 angstrom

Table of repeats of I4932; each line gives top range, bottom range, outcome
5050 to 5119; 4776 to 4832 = 1.41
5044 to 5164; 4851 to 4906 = 1.27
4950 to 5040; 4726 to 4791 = 1.16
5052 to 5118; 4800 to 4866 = 1.36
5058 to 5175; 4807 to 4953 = 1.15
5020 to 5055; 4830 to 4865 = 1.23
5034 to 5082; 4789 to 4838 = 1.31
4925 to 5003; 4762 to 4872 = 1.36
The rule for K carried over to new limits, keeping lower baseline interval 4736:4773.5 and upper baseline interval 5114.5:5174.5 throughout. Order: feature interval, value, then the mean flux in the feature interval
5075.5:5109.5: -0.5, 5.84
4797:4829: 3.2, 4.73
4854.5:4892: 2.3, 5.03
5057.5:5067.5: -0.3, 5.89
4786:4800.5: 1.0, 4.84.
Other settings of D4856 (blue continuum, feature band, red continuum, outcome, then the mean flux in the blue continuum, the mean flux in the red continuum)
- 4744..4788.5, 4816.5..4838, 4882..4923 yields 0.10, 4.78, 5.83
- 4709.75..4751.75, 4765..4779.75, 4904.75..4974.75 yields 0.40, 5.49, 6.17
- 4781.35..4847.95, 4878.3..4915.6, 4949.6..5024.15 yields -0.16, 4.76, 5.17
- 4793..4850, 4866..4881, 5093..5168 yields 0.03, 4.82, 6.06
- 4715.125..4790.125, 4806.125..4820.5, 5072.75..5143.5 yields 0.14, 4.98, 5.95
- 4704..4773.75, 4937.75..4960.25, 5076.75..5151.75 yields -0.15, 5.25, 5.94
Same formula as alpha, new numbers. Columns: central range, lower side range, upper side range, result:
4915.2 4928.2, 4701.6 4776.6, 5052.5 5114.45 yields -2.2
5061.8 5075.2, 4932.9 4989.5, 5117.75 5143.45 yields 0.6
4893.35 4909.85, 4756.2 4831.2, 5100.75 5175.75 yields -2.5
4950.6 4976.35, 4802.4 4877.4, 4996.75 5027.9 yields -1.2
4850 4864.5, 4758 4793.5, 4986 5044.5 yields -0.2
